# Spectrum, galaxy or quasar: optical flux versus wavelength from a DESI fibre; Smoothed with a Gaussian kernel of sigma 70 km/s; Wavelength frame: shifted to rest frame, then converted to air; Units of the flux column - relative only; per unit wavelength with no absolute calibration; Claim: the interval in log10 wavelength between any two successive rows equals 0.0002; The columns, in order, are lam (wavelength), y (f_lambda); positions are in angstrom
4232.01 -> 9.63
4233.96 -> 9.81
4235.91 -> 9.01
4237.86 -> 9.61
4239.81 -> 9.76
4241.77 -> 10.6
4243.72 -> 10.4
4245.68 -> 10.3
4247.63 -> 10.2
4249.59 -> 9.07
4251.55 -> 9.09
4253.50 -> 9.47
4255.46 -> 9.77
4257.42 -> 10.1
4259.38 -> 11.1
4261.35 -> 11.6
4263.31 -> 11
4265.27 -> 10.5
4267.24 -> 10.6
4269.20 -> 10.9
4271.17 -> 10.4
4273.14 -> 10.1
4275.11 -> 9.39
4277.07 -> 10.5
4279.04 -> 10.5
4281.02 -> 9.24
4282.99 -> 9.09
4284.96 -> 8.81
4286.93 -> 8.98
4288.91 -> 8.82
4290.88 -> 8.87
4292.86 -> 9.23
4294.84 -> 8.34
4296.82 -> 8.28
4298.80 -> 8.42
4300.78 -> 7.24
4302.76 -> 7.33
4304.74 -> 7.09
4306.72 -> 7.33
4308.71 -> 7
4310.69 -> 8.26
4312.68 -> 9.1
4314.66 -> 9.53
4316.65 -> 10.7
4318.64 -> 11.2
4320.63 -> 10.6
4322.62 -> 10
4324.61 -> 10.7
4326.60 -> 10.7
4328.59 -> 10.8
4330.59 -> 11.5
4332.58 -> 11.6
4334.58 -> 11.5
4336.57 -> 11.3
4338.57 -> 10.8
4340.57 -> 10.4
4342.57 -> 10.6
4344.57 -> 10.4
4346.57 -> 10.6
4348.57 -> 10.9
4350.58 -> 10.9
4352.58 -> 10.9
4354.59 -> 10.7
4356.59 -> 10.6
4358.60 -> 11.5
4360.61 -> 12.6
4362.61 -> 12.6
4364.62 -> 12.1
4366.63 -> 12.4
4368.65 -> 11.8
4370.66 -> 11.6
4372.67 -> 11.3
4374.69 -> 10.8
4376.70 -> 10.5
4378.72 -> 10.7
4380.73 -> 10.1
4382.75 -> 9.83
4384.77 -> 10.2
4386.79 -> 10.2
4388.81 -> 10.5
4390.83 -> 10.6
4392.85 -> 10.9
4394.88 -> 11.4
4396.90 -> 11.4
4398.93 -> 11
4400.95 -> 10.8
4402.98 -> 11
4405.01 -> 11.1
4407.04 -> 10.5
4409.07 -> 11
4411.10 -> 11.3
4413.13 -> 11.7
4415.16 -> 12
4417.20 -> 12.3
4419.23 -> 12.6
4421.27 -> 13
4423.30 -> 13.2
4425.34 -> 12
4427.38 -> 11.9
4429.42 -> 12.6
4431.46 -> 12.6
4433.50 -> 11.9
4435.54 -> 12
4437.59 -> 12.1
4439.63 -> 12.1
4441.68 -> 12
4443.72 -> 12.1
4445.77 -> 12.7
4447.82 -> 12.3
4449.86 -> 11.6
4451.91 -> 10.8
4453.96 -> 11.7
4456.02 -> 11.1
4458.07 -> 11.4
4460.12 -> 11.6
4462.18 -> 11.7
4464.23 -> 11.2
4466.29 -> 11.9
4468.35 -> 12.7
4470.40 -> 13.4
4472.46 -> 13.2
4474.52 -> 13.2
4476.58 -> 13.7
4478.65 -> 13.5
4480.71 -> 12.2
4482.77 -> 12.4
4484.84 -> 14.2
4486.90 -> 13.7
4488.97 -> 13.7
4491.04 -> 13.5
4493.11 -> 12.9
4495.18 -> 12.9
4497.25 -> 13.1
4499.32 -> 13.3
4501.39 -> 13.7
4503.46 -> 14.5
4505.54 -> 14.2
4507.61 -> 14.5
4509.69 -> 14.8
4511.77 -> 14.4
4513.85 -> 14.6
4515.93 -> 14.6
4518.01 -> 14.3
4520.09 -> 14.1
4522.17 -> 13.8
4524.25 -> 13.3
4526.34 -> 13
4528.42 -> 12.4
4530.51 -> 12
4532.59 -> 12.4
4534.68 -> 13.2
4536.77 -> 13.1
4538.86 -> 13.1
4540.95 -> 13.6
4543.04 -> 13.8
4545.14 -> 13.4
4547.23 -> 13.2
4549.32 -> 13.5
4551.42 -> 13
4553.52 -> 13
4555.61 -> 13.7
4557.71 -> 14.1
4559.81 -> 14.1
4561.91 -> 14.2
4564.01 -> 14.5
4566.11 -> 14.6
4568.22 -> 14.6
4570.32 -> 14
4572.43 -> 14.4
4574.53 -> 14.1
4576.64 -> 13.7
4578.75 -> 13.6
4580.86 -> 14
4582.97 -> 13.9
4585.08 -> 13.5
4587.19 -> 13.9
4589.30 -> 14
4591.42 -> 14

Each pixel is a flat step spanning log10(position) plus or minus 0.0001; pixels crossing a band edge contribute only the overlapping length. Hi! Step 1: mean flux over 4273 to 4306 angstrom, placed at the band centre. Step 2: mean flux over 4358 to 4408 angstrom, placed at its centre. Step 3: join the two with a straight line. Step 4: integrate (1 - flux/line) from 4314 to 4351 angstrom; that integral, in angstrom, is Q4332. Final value -3.5 angstrom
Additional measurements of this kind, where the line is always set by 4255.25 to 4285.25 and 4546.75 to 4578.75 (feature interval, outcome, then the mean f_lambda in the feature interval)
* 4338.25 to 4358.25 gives 0.96 angstrom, 10.7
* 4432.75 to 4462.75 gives 1.61 angstrom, 11.8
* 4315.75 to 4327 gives 0.27 angstrom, 10.6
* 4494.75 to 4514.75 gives -1.27 angstrom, 14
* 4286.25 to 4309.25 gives 5.46 angstrom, 8.08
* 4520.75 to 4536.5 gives 0.67 angstrom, 12.9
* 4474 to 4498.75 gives -0.55 angstrom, 13.2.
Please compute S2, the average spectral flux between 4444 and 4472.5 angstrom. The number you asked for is 11.9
